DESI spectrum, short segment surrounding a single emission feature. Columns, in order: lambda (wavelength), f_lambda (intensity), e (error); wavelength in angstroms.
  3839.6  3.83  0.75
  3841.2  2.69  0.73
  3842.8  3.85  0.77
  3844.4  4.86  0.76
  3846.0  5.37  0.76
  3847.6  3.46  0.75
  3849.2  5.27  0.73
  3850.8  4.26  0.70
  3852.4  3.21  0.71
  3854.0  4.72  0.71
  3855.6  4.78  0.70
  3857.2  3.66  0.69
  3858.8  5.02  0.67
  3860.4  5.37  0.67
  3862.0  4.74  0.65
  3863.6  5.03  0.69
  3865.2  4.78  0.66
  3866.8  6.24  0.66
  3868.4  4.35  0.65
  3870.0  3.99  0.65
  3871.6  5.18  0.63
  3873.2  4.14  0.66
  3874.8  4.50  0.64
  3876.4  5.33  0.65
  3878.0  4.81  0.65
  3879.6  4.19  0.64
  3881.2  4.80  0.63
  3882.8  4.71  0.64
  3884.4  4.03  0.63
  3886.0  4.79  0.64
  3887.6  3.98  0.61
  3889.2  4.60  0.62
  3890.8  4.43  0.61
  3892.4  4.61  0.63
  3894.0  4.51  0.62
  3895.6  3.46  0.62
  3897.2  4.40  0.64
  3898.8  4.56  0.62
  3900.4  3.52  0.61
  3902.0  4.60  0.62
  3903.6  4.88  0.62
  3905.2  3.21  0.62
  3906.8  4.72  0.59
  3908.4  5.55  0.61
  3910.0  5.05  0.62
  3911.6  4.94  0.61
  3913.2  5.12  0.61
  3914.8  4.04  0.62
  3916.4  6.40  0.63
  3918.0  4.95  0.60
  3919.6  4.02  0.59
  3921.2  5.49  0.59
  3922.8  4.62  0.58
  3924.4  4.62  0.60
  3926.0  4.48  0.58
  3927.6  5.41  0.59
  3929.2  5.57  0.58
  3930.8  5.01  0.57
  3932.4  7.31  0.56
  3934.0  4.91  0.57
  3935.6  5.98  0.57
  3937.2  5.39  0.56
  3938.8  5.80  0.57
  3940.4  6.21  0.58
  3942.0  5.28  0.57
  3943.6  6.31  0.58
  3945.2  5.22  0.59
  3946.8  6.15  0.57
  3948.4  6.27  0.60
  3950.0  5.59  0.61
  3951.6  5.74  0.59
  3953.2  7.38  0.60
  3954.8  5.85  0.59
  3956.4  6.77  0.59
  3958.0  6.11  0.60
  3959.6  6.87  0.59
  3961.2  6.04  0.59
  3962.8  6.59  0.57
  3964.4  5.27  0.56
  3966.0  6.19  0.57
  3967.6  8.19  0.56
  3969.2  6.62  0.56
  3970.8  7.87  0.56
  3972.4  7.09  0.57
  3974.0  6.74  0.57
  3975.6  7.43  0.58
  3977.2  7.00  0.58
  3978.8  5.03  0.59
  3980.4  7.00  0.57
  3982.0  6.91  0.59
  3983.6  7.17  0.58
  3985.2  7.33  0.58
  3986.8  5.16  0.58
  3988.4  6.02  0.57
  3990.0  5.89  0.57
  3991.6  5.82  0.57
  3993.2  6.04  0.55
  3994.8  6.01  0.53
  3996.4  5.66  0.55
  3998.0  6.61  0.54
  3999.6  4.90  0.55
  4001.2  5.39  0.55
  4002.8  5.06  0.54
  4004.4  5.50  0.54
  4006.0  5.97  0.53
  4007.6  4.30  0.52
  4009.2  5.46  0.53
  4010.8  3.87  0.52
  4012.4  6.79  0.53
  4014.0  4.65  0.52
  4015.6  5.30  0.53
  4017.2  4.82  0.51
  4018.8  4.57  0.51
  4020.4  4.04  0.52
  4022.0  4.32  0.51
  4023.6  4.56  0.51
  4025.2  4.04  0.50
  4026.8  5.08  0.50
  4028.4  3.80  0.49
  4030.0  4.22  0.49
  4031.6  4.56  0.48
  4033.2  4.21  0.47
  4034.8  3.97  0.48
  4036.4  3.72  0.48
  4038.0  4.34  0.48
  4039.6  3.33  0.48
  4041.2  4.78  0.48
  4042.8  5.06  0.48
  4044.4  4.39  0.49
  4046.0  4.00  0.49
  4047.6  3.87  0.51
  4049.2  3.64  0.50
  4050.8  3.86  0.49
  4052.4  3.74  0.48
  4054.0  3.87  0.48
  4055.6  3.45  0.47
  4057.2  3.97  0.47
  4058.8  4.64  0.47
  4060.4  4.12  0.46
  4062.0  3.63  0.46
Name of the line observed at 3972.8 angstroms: C III]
